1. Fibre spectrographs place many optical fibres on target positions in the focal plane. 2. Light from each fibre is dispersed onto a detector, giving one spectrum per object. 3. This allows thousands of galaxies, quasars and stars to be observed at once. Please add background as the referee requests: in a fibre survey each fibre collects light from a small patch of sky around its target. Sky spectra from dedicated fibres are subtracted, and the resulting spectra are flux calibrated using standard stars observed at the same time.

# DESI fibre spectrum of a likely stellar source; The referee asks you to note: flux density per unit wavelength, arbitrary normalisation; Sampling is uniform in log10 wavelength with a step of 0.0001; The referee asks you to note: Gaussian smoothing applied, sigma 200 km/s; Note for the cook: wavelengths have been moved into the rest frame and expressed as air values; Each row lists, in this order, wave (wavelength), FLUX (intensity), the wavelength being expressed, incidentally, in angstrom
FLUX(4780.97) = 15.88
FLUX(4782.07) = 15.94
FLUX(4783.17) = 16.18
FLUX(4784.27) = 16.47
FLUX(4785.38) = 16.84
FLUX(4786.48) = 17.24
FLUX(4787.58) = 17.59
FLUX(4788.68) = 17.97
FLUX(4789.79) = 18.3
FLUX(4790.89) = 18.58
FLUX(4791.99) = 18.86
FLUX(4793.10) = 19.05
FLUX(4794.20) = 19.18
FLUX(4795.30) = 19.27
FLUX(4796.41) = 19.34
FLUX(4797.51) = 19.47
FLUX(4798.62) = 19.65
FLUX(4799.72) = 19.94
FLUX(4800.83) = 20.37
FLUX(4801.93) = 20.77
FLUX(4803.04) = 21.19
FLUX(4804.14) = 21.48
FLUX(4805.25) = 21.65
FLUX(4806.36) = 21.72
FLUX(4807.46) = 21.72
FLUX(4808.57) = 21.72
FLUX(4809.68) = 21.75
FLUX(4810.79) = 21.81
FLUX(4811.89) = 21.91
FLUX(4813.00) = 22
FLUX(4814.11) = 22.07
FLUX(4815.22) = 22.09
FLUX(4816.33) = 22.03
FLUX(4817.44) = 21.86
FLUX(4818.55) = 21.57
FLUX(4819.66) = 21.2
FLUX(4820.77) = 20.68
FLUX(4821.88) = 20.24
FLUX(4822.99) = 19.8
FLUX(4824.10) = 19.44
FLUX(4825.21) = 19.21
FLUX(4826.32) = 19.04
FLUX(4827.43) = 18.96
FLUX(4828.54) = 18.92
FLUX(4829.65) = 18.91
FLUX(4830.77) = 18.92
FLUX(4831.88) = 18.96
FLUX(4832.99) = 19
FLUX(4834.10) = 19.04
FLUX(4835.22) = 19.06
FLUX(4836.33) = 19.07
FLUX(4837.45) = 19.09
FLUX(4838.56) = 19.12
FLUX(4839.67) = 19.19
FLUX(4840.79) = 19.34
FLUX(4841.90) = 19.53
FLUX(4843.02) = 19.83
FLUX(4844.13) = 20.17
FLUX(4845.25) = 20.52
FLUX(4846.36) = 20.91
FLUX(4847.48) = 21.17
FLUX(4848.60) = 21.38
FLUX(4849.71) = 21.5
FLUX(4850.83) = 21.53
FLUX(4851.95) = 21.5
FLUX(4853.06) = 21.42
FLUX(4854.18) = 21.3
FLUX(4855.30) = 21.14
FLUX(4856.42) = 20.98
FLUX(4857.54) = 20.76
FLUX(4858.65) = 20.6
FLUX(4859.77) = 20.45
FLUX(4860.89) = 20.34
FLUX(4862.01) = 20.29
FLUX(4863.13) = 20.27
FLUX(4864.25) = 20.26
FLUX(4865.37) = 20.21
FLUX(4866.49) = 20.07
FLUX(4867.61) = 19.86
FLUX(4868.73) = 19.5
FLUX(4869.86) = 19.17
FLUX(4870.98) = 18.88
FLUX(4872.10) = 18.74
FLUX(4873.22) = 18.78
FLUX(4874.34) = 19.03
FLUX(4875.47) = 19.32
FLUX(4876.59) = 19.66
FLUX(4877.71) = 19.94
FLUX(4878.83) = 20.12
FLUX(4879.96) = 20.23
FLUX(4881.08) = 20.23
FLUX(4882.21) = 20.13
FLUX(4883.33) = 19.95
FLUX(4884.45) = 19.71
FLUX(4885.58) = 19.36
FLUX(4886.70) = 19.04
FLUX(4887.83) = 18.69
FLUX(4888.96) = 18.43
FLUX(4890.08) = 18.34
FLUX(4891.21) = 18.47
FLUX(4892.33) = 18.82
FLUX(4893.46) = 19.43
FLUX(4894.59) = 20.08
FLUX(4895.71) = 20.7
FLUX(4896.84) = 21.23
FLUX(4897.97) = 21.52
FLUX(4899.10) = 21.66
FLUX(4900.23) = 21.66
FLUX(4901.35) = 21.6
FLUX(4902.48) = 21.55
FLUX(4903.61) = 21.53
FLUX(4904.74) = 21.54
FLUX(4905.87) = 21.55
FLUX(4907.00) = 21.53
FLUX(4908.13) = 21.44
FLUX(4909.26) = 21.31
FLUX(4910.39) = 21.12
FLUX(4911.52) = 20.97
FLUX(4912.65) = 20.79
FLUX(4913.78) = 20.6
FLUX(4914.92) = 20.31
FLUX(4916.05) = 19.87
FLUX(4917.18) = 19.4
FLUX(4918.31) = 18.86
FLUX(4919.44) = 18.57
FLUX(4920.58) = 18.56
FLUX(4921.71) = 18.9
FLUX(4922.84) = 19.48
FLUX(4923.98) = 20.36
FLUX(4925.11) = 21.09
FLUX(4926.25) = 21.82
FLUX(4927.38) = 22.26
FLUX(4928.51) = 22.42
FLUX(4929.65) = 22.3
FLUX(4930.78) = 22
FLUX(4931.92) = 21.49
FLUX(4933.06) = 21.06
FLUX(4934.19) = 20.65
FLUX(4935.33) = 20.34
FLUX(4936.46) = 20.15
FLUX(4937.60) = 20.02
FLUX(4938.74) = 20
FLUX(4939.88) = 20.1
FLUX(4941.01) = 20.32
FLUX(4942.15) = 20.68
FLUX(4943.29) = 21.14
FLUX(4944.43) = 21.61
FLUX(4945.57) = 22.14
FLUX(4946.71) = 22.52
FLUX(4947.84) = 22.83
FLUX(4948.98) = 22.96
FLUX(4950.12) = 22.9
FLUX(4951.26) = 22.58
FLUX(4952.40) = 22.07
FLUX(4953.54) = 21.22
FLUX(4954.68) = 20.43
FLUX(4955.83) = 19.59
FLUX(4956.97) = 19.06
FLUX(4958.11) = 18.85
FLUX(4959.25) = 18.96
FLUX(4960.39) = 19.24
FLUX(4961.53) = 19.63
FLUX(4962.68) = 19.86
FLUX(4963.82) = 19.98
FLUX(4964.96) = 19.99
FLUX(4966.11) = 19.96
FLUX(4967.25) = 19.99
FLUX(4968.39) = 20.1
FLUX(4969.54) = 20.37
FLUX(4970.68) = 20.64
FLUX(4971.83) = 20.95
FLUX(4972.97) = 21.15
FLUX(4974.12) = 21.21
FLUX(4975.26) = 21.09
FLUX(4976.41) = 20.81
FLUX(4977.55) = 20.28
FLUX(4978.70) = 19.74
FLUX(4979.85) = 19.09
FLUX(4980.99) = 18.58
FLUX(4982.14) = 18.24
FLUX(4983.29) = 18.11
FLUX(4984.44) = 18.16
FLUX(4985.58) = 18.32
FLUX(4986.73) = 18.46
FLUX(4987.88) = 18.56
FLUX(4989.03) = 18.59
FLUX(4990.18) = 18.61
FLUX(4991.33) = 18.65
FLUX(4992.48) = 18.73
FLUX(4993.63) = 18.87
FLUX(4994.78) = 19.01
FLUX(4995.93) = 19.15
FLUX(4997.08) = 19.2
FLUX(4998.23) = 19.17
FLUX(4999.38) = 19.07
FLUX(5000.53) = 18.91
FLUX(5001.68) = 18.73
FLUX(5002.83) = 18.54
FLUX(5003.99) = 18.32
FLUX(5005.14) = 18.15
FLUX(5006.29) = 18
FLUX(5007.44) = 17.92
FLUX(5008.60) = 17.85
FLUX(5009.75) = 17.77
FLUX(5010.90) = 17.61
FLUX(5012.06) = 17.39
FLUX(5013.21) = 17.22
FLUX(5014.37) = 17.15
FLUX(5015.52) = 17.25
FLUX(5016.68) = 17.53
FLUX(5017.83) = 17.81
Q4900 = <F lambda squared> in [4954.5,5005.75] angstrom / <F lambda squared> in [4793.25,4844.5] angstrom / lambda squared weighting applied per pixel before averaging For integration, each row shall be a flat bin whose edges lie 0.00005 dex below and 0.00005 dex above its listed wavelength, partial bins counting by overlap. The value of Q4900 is 1.0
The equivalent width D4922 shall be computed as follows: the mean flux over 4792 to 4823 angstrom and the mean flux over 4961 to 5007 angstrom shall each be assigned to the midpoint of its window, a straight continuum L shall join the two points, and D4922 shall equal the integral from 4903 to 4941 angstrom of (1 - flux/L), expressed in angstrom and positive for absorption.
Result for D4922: -1.5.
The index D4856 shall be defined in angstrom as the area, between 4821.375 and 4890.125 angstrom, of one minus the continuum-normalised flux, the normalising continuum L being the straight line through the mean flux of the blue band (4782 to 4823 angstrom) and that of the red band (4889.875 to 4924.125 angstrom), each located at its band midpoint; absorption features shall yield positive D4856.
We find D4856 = 1.3 angstrom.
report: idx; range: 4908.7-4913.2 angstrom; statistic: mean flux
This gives 21.1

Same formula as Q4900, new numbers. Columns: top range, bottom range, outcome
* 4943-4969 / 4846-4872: 1.05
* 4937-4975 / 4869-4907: 1.06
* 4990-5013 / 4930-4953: 0.88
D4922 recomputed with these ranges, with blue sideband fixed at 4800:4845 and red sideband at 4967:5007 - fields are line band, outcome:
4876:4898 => 0.3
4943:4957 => -1.6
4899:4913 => -1.1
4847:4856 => -0.5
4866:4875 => 0.4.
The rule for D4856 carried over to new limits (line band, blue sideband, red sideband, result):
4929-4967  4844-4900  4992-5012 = -3.2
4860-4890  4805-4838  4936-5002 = 1.0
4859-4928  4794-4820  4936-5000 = 1.3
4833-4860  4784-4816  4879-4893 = -0.9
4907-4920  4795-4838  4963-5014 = -0.5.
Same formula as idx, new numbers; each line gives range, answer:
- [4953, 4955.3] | 20.7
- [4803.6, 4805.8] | 21.5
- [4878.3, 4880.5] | 20.1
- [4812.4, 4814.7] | 22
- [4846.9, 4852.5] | 21.4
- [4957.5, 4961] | 19.1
